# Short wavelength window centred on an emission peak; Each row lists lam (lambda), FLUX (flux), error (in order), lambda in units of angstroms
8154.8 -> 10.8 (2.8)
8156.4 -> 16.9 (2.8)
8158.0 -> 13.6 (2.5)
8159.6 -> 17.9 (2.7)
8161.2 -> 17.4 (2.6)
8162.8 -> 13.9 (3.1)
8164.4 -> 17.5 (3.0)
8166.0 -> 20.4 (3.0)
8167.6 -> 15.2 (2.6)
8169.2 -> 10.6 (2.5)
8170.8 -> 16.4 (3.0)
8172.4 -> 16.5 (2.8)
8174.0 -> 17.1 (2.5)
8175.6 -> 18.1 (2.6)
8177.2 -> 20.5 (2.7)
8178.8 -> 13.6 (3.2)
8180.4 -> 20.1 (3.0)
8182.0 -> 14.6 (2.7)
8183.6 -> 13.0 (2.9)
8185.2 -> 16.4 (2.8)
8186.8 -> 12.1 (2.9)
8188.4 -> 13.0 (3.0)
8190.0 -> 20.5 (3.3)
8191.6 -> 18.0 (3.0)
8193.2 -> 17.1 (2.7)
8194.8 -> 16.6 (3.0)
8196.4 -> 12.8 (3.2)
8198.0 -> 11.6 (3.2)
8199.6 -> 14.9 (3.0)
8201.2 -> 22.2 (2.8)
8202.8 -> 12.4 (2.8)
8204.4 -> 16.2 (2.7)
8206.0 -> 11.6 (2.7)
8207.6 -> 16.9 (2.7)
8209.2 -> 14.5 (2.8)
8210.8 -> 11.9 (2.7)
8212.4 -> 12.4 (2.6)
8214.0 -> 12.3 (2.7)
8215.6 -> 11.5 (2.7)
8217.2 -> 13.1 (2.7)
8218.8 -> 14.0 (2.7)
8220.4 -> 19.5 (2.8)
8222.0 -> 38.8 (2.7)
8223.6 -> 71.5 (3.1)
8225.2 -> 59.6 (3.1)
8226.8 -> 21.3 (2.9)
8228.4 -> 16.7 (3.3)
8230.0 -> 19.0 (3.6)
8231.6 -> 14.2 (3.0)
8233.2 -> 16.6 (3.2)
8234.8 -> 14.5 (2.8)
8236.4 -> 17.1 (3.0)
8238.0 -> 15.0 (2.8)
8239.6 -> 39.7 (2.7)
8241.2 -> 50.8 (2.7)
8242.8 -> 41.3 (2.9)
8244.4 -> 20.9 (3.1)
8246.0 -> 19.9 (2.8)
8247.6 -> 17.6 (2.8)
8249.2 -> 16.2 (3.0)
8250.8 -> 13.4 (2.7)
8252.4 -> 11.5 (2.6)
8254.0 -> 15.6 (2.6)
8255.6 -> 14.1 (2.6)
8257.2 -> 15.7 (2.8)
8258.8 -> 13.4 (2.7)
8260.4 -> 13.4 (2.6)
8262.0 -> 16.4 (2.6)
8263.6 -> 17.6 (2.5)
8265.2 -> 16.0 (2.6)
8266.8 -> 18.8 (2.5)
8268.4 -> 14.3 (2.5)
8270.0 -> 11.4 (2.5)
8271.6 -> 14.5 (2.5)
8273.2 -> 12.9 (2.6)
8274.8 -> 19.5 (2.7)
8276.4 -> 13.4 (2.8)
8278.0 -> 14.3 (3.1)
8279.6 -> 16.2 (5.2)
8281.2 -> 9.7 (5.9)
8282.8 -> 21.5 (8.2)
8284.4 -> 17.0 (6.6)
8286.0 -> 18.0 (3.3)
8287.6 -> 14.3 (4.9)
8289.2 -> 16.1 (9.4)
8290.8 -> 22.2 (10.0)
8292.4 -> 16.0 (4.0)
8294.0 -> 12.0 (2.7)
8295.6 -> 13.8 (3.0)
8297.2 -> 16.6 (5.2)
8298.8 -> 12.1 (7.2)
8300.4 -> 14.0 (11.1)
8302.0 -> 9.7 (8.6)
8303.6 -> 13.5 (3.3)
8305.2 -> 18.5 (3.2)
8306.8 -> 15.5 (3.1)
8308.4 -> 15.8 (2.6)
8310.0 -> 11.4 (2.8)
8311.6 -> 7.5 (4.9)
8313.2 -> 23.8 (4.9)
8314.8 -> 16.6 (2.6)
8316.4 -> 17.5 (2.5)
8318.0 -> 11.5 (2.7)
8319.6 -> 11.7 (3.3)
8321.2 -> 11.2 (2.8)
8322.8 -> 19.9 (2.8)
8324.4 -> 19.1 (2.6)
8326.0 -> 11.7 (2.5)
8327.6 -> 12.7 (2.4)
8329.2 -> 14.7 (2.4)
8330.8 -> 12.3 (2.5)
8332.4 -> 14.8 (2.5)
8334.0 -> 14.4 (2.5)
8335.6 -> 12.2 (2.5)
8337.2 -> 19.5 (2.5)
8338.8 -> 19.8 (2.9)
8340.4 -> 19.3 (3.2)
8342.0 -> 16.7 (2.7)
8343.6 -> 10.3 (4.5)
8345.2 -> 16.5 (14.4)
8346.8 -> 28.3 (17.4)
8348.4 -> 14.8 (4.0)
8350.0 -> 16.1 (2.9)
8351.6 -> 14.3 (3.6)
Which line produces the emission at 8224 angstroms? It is [S II] 6716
